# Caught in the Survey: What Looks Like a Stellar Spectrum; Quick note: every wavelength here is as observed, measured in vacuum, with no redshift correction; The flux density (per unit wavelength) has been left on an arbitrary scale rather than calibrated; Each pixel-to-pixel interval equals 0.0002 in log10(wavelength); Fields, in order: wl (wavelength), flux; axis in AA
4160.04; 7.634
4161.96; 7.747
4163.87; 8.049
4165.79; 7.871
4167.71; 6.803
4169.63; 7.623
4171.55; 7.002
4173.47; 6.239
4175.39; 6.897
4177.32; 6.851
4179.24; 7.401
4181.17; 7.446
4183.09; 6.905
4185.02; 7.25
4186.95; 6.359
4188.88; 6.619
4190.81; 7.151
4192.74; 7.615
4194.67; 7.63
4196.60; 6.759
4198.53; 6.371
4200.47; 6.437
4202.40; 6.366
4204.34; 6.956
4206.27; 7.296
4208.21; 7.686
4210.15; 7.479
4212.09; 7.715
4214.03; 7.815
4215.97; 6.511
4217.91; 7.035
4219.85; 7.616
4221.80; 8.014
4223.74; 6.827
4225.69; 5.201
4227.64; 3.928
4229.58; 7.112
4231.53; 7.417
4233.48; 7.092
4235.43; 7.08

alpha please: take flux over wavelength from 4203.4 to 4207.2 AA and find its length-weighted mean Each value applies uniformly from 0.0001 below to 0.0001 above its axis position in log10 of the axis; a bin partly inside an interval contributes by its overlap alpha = 7.14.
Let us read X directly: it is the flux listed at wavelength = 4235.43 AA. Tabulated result 7.08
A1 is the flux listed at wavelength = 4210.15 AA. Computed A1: 7.479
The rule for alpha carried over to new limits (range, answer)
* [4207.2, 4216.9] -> 7.44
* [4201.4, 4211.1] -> 7.16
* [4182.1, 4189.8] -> 6.79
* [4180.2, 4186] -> 7.19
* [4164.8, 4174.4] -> 7.11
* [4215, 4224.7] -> 7.2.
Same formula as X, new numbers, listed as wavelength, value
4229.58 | 7.112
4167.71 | 6.803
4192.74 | 7.615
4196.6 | 6.759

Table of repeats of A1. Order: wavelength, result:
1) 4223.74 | 6.827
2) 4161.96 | 7.747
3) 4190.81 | 7.151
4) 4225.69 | 5.201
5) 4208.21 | 7.686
